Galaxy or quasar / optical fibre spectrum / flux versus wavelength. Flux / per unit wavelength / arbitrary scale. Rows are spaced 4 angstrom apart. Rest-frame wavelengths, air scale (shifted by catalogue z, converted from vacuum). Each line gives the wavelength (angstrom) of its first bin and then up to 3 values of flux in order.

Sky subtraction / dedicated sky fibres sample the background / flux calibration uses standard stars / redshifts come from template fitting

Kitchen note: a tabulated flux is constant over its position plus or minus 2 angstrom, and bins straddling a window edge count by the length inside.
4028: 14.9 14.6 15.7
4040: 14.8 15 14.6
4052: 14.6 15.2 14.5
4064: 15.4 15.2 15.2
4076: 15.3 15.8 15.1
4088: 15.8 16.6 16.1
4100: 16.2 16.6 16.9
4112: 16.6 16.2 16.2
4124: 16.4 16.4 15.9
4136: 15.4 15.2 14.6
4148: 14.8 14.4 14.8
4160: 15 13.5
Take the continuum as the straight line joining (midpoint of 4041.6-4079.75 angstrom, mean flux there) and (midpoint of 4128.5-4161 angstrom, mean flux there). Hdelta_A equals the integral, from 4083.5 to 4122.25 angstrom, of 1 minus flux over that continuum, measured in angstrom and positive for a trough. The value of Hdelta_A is -3.1 angstrom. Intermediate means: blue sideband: 15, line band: 16.3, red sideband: 15.1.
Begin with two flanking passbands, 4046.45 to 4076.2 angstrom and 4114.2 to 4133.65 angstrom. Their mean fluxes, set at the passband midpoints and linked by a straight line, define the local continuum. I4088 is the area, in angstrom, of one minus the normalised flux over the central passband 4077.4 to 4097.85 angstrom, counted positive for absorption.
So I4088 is -0.5 angstrom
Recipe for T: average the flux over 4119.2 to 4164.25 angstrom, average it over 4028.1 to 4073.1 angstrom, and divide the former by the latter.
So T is 1.02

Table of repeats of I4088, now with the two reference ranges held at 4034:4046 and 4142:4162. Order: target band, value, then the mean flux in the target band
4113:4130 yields -1.7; 16.3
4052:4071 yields 0.1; 15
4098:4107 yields -0.9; 16.5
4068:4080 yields -0.2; 15.3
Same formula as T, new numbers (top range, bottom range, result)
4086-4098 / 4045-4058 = 1.09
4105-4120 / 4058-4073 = 1.10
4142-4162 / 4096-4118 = 0.89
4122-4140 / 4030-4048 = 1.06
